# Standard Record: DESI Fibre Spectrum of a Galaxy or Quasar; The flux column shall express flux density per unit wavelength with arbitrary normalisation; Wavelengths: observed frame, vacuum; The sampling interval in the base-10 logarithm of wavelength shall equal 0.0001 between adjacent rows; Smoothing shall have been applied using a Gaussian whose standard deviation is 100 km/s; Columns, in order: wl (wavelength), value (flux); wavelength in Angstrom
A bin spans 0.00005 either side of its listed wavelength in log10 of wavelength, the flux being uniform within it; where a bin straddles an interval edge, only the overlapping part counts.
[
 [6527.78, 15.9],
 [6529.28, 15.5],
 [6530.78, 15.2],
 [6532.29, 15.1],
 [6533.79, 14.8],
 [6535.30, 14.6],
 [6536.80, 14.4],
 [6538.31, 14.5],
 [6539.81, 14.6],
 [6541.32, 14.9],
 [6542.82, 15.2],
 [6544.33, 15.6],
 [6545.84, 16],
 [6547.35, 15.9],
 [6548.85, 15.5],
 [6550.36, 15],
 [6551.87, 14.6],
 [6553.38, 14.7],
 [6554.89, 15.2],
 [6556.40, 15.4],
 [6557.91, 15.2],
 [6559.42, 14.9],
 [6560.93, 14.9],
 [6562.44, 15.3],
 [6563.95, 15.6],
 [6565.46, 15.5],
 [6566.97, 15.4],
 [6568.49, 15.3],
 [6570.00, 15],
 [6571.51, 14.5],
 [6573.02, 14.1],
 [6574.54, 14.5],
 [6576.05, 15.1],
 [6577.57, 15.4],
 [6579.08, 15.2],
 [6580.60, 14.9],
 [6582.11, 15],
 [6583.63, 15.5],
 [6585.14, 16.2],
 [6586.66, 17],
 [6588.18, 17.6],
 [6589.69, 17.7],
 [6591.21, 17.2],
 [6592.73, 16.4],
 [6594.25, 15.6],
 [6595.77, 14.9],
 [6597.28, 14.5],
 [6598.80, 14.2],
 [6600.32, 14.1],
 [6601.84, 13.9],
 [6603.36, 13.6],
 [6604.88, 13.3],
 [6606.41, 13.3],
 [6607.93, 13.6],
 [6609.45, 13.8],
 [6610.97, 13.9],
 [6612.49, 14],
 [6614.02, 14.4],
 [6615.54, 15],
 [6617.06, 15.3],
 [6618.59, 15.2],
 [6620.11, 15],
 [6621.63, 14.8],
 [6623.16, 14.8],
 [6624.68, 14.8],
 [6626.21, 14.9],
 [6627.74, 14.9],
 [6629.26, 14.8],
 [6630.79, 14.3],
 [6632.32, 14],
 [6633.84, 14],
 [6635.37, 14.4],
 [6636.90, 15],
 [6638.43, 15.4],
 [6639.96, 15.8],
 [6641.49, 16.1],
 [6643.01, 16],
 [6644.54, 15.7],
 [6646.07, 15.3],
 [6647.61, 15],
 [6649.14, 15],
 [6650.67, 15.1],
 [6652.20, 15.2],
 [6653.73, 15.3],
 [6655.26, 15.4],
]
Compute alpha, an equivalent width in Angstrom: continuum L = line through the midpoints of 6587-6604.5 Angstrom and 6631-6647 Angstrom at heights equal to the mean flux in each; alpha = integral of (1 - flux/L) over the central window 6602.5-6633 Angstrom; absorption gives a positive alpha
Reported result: 1.77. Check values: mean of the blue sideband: 15.4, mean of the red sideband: 15.1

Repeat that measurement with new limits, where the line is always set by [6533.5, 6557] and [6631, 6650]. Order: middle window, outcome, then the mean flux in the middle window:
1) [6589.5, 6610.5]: 0.64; 14.6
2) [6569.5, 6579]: 0.18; 14.8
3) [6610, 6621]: 0.31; 14.7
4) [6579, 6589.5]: -0.68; 16.1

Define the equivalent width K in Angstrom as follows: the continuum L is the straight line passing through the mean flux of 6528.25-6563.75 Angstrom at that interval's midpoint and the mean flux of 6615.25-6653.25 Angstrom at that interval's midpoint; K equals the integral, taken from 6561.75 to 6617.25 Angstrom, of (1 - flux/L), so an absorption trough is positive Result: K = 0.19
